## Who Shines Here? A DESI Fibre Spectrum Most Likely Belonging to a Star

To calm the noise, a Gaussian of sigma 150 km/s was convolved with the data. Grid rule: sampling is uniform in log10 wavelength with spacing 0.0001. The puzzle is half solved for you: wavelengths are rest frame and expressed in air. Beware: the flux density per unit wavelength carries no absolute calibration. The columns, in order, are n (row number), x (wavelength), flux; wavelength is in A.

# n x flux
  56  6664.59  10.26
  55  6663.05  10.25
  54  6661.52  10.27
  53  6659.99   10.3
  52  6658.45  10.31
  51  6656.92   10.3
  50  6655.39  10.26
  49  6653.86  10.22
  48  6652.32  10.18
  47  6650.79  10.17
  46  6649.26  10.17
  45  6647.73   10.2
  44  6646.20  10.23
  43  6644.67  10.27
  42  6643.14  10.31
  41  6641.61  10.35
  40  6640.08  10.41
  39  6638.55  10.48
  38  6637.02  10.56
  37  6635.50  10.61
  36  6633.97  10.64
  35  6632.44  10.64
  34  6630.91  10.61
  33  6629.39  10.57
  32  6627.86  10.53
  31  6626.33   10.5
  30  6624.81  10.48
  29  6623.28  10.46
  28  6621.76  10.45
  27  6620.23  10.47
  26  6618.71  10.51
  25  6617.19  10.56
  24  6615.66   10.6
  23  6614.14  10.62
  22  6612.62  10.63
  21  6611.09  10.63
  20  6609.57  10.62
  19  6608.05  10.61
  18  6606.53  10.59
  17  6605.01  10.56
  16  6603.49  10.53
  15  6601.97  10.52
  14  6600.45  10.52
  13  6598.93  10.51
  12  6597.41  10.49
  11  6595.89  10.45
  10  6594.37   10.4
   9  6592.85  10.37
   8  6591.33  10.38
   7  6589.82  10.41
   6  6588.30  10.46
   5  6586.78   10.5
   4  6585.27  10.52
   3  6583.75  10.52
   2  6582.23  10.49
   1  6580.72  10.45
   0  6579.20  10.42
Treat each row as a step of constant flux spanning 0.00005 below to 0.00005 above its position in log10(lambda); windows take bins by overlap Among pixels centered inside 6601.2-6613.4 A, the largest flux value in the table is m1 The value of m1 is 10.63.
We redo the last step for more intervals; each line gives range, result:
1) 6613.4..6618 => 10.62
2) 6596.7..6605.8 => 10.56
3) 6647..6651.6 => 10.2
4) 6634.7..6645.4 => 10.61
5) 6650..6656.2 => 10.26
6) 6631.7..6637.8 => 10.64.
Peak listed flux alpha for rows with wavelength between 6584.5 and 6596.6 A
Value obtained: 10.52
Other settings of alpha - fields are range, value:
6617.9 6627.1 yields 10.51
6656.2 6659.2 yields 10.31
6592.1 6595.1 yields 10.4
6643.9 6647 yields 10.27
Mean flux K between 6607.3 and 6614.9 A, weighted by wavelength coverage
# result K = 10.6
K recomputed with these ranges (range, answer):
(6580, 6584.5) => 10.5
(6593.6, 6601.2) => 10.5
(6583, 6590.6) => 10.5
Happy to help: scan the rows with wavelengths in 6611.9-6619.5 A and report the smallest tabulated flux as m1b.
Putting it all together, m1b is 10.51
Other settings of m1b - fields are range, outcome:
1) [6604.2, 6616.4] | 10.56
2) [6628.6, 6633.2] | 10.57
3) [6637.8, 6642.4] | 10.35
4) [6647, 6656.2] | 10.17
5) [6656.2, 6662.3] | 10.27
